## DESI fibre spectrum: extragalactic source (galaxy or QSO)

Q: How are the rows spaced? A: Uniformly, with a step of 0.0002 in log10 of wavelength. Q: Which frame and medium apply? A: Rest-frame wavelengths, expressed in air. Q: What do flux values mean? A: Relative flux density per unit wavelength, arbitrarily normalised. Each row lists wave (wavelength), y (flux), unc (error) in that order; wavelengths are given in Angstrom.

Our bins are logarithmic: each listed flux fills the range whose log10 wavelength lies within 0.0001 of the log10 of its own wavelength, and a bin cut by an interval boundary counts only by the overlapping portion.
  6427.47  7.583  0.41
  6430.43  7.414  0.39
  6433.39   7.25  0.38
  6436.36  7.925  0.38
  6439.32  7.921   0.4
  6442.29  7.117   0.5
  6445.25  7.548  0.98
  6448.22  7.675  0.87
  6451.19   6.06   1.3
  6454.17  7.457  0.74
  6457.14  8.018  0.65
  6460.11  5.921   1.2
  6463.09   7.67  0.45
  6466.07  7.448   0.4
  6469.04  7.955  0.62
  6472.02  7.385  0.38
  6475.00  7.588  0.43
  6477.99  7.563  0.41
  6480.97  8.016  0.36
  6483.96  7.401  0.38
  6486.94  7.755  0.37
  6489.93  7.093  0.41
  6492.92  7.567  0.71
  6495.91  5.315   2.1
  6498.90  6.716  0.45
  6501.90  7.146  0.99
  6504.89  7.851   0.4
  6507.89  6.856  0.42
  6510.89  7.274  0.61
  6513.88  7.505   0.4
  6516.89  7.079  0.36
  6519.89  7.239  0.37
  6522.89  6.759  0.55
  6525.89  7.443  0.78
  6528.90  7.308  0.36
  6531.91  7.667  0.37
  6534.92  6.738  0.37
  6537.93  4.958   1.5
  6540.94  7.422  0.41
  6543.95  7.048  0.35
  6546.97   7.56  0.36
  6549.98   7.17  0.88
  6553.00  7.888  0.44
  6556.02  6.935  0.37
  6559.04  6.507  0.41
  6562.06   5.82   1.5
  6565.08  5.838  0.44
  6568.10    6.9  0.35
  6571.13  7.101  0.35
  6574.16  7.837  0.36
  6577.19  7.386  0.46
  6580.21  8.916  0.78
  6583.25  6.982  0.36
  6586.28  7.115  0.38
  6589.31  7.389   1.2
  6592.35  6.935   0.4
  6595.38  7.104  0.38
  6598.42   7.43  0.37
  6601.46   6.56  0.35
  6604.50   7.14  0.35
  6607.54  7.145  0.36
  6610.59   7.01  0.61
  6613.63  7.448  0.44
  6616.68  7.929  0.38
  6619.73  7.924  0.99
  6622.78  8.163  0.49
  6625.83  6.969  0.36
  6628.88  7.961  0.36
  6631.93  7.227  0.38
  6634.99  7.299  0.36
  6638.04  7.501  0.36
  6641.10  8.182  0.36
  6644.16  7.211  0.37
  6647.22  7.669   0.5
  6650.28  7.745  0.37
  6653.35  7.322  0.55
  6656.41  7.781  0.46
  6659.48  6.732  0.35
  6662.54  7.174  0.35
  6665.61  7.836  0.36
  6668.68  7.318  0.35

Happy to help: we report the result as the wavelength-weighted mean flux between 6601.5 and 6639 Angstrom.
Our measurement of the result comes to 7.44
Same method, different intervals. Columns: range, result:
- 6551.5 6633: 7.24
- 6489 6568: 6.95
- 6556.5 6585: 7.03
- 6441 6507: 7.28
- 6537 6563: 6.88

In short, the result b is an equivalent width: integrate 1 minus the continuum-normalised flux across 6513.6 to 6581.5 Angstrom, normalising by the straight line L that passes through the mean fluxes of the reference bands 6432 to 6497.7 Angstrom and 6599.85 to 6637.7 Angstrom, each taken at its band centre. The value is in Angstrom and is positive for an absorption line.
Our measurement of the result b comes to 2.77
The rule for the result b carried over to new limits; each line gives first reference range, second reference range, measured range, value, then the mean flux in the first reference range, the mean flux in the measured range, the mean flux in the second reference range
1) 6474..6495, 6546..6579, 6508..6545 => 1.06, 7.5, 7.03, 7.01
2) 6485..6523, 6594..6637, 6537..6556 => 0.39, 7.11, 7.06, 7.38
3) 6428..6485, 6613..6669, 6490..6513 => 1.49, 7.44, 6.98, 7.55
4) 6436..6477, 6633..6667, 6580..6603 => 0.77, 7.39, 7.21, 7.49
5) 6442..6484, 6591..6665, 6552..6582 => 1.23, 7.4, 7.1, 7.41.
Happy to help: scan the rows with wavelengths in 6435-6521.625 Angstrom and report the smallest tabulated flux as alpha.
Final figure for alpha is 5.315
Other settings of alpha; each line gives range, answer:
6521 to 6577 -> 4.958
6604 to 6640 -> 6.969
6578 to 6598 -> 6.935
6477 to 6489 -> 7.401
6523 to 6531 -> 7.308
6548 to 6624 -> 5.82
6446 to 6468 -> 5.921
